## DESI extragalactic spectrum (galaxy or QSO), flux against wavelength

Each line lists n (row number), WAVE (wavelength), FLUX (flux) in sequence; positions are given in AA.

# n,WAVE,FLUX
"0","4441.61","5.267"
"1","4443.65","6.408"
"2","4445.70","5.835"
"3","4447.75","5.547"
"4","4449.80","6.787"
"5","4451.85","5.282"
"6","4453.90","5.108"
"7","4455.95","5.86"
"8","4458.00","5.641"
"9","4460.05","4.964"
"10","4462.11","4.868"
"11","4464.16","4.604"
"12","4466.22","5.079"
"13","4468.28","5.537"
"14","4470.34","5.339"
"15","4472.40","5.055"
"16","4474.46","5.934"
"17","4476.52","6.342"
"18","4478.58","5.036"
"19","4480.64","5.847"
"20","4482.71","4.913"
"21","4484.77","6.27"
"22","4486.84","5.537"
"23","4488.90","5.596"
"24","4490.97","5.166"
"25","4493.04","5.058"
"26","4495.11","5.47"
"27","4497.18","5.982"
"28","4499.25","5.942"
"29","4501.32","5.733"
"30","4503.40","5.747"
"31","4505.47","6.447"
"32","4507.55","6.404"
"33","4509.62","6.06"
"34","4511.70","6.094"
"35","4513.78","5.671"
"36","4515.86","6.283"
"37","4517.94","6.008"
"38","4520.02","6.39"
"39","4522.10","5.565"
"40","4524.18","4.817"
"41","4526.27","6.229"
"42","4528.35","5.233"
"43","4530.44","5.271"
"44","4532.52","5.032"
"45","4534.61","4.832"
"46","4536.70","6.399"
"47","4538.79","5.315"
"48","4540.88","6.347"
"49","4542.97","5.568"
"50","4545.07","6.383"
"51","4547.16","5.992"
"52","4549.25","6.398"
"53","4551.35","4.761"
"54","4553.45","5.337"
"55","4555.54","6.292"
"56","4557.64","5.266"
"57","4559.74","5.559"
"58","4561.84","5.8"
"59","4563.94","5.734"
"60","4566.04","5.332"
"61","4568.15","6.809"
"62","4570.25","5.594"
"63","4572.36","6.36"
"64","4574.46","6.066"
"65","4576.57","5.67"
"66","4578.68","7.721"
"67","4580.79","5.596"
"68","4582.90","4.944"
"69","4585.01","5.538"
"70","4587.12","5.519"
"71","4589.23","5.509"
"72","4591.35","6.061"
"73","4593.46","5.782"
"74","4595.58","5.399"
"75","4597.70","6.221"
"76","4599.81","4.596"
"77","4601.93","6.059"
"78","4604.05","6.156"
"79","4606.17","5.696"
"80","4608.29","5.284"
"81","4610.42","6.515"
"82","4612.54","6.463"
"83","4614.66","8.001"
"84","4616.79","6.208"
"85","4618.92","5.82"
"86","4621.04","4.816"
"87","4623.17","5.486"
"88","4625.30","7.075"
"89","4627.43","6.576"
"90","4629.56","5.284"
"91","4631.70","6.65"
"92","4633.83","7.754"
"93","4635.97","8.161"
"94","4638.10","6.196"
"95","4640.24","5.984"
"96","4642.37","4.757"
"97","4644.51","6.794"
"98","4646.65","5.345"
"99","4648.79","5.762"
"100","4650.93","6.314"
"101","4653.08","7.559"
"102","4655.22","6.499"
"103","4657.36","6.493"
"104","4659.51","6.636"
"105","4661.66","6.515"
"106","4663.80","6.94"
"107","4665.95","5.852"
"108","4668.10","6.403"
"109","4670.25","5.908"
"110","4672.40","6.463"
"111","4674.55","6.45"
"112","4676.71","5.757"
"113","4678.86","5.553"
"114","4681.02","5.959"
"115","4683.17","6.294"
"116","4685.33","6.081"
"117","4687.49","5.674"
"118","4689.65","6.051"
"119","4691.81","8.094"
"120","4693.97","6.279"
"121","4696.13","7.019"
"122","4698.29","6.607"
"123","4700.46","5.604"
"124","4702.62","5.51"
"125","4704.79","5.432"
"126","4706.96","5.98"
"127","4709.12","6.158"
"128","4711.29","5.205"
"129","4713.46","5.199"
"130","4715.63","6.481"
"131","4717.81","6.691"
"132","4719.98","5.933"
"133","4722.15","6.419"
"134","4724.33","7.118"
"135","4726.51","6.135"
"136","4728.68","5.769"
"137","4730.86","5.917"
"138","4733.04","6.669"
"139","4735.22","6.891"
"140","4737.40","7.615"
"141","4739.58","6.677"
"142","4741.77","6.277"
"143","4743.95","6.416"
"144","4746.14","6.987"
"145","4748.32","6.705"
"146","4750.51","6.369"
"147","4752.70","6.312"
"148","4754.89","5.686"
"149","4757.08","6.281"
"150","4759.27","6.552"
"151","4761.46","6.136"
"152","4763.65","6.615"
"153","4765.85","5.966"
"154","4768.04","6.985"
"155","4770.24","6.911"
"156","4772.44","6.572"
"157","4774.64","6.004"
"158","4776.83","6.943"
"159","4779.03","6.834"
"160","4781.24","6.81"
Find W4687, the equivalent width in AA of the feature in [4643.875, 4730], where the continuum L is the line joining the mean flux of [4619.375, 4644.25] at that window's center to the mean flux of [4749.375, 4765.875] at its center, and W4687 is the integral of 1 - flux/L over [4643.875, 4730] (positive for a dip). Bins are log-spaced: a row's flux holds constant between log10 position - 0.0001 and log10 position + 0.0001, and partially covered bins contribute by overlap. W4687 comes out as 0.5 AA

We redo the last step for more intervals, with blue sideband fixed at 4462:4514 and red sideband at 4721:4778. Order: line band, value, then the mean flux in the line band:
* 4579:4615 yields 0.88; 5.84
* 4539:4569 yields 0.17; 5.81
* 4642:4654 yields 0.02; 6.14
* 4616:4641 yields -1.02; 6.34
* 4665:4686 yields 0.59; 6.07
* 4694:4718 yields 1.42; 5.98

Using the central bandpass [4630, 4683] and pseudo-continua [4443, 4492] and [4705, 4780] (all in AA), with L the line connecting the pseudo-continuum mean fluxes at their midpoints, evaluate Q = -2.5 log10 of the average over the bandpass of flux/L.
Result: -0.04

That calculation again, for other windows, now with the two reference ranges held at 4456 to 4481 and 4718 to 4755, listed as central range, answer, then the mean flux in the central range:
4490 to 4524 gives -0.06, 5.85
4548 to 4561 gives 0.02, 5.61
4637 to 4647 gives 0.04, 5.86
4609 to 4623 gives -0.04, 6.23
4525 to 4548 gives -0.01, 5.68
